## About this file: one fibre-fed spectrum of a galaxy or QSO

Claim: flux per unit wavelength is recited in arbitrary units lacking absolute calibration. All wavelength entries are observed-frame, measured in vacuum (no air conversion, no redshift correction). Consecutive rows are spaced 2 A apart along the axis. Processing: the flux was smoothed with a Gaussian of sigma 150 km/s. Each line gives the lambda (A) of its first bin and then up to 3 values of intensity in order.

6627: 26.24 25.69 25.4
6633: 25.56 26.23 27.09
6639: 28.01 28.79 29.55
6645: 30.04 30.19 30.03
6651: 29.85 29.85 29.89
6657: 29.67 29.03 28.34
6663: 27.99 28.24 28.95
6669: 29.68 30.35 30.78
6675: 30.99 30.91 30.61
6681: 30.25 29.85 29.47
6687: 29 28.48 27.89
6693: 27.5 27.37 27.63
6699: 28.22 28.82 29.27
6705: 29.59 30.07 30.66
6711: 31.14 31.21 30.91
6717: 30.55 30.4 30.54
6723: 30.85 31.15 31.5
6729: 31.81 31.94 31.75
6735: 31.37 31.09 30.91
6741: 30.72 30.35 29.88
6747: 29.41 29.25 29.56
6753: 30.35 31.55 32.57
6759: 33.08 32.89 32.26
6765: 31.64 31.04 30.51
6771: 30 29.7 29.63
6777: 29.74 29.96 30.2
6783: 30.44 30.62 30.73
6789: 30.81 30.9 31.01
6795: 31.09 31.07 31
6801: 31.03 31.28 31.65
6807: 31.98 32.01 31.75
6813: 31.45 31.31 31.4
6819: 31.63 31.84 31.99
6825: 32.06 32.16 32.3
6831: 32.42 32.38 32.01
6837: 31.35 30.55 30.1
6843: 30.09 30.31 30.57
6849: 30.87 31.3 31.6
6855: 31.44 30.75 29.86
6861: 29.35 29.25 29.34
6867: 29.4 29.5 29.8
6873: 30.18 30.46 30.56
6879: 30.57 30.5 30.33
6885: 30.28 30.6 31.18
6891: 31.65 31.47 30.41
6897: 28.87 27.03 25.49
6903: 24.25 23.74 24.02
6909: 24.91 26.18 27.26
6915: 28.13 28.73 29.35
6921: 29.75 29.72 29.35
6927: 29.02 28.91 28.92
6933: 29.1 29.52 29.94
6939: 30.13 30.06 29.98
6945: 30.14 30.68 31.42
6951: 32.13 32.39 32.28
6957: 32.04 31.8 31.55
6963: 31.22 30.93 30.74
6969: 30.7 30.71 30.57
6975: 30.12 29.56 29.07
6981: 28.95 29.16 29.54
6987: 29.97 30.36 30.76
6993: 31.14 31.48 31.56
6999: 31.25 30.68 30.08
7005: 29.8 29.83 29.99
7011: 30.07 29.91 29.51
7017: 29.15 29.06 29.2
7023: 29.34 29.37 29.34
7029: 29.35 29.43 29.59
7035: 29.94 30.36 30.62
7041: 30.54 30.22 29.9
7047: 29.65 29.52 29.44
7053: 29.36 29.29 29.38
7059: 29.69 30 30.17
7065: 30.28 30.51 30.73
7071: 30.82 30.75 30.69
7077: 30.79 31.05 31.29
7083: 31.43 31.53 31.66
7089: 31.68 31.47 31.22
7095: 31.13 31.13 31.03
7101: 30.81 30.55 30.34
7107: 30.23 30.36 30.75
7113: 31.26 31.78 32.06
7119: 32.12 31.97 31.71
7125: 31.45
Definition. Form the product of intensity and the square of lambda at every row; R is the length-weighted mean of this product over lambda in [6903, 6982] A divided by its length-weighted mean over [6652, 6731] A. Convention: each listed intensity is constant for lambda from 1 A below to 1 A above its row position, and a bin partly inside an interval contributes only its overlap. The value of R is 1.1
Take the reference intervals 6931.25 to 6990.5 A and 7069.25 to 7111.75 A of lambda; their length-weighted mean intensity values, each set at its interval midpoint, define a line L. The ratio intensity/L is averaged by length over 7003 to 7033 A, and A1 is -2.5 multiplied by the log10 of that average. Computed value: 0.04 mag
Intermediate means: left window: 30.5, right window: 31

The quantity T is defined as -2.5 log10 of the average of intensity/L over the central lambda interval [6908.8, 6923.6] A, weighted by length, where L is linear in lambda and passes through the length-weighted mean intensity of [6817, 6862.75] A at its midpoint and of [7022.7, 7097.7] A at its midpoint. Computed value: 0.10 mag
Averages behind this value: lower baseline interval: 31.2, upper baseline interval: 30.3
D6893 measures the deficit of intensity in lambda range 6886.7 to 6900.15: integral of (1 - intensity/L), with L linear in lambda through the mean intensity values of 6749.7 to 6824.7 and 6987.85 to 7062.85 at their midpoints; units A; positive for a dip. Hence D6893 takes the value 0.2 A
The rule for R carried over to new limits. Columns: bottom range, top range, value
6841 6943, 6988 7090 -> 1.08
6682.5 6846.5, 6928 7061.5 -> 1.05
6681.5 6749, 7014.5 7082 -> 1.10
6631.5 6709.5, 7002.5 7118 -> 1.17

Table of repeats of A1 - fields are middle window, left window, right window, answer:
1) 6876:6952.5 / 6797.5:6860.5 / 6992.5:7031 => 0.06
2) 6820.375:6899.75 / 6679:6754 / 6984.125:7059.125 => -0.02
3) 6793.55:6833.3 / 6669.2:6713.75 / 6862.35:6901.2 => -0.07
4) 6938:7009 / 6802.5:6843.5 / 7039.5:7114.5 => 0.01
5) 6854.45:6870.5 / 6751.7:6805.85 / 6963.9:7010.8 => 0.03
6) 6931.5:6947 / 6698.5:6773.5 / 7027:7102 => 0.03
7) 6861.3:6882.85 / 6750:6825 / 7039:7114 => 0.04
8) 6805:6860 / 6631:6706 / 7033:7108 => -0.06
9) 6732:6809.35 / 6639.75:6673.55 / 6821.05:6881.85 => -0.02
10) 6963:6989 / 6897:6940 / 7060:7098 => -0.04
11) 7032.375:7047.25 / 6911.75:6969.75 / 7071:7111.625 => 0.02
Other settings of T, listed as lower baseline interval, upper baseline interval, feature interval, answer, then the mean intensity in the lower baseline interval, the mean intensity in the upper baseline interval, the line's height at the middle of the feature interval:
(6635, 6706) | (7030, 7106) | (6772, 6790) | -0.02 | 29.2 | 30.5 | 29.5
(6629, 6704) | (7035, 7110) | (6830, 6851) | -0.05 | 28.9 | 30.5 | 29.6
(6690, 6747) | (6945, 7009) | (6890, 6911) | 0.13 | 30.2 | 30.7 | 30.5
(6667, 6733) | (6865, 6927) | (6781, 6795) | -0.05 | 30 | 28.8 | 29.5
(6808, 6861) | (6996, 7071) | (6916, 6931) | 0.05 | 31.3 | 29.9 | 30.7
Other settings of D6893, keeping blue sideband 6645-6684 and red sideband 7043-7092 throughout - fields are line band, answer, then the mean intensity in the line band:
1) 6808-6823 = -0.8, 31.7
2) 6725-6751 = -0.8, 30.8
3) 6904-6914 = 1.6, 25.2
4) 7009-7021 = 0.3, 29.5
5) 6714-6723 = -0.2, 30.6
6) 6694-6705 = 0.5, 28.4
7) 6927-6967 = -0.5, 30.7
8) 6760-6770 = -0.6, 31.7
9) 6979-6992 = 0.2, 29.7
